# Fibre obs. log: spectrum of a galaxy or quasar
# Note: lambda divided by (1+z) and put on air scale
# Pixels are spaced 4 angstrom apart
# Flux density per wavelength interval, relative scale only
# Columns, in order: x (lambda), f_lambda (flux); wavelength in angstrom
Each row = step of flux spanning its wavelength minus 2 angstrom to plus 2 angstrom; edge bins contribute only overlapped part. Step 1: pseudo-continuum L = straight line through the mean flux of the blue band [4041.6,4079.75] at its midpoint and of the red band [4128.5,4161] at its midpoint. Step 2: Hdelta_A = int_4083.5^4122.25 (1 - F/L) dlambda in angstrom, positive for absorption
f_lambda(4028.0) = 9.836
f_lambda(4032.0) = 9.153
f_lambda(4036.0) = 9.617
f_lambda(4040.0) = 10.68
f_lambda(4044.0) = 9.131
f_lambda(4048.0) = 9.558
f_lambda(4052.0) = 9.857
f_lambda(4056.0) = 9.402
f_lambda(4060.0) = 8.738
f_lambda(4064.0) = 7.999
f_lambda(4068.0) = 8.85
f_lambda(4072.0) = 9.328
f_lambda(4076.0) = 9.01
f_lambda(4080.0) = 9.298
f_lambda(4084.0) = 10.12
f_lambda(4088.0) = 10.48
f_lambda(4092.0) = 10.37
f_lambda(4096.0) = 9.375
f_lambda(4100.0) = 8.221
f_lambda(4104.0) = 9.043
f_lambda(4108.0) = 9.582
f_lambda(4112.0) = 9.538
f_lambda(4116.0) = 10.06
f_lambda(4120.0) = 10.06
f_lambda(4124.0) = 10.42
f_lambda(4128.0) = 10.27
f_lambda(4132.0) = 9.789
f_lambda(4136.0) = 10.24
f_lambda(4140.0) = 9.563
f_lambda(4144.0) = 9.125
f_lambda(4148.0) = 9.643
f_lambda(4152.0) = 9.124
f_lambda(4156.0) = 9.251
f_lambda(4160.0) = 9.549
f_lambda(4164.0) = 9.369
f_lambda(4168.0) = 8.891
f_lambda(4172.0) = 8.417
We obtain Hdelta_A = -1.4 angstrom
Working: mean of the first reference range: 9.12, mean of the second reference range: 9.57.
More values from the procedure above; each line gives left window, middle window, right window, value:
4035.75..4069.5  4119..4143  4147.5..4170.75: -1.9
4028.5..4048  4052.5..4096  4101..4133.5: 1.5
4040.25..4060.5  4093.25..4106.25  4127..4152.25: 0.8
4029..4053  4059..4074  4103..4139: 1.6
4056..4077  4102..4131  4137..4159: -2.1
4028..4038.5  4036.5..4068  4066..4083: 0.2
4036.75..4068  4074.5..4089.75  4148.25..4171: -0.7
